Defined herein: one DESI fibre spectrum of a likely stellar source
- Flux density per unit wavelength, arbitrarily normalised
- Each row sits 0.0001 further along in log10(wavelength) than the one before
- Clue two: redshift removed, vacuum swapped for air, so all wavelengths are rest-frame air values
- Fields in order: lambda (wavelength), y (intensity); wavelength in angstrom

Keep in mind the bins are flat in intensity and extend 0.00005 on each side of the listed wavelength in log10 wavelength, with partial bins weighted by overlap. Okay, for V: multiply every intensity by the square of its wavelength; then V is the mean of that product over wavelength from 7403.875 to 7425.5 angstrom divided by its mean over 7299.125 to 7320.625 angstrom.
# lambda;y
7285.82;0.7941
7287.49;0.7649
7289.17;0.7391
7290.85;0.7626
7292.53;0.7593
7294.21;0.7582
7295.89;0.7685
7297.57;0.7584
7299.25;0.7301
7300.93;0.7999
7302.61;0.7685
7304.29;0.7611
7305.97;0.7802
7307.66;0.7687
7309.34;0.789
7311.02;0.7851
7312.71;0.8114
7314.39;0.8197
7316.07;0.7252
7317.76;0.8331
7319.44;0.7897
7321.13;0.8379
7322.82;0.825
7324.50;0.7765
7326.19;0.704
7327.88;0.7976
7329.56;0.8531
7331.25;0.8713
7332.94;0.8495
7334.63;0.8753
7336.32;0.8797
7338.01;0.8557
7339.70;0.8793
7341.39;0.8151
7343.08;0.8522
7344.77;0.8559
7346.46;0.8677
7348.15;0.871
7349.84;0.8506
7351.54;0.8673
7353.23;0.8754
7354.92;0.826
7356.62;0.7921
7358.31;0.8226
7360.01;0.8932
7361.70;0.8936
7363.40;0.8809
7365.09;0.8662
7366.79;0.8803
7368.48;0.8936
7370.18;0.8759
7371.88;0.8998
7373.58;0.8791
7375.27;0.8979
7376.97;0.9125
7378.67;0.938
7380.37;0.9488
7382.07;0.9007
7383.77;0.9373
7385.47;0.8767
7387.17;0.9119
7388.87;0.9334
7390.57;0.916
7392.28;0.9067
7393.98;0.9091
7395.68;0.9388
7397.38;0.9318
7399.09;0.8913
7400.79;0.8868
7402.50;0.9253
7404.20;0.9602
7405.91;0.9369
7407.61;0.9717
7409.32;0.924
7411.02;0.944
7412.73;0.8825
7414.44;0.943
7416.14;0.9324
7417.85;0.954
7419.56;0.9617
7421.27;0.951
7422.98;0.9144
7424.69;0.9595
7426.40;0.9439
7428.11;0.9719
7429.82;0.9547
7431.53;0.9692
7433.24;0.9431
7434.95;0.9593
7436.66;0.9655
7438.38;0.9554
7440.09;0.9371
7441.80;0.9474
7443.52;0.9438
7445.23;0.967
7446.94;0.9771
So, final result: 1.23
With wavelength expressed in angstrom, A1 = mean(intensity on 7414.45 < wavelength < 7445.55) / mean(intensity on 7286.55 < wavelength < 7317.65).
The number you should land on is 1.23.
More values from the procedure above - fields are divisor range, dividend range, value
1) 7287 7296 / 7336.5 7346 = 1.13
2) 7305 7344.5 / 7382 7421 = 1.13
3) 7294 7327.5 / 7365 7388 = 1.16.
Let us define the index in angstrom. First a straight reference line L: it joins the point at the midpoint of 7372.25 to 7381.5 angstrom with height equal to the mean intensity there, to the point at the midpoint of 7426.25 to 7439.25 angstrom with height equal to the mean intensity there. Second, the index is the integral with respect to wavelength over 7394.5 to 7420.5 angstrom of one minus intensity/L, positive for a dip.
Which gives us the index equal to 0.2 angstrom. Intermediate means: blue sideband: 0.914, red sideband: 0.959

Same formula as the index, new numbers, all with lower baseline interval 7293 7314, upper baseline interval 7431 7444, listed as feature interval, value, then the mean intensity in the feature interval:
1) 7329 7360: -0.98 angstrom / 0.854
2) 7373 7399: -0.94 angstrom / 0.916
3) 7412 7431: -0.25 angstrom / 0.943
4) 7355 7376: -0.35 angstrom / 0.871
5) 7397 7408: -0.26 angstrom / 0.927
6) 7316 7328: 0.14 angstrom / 0.789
